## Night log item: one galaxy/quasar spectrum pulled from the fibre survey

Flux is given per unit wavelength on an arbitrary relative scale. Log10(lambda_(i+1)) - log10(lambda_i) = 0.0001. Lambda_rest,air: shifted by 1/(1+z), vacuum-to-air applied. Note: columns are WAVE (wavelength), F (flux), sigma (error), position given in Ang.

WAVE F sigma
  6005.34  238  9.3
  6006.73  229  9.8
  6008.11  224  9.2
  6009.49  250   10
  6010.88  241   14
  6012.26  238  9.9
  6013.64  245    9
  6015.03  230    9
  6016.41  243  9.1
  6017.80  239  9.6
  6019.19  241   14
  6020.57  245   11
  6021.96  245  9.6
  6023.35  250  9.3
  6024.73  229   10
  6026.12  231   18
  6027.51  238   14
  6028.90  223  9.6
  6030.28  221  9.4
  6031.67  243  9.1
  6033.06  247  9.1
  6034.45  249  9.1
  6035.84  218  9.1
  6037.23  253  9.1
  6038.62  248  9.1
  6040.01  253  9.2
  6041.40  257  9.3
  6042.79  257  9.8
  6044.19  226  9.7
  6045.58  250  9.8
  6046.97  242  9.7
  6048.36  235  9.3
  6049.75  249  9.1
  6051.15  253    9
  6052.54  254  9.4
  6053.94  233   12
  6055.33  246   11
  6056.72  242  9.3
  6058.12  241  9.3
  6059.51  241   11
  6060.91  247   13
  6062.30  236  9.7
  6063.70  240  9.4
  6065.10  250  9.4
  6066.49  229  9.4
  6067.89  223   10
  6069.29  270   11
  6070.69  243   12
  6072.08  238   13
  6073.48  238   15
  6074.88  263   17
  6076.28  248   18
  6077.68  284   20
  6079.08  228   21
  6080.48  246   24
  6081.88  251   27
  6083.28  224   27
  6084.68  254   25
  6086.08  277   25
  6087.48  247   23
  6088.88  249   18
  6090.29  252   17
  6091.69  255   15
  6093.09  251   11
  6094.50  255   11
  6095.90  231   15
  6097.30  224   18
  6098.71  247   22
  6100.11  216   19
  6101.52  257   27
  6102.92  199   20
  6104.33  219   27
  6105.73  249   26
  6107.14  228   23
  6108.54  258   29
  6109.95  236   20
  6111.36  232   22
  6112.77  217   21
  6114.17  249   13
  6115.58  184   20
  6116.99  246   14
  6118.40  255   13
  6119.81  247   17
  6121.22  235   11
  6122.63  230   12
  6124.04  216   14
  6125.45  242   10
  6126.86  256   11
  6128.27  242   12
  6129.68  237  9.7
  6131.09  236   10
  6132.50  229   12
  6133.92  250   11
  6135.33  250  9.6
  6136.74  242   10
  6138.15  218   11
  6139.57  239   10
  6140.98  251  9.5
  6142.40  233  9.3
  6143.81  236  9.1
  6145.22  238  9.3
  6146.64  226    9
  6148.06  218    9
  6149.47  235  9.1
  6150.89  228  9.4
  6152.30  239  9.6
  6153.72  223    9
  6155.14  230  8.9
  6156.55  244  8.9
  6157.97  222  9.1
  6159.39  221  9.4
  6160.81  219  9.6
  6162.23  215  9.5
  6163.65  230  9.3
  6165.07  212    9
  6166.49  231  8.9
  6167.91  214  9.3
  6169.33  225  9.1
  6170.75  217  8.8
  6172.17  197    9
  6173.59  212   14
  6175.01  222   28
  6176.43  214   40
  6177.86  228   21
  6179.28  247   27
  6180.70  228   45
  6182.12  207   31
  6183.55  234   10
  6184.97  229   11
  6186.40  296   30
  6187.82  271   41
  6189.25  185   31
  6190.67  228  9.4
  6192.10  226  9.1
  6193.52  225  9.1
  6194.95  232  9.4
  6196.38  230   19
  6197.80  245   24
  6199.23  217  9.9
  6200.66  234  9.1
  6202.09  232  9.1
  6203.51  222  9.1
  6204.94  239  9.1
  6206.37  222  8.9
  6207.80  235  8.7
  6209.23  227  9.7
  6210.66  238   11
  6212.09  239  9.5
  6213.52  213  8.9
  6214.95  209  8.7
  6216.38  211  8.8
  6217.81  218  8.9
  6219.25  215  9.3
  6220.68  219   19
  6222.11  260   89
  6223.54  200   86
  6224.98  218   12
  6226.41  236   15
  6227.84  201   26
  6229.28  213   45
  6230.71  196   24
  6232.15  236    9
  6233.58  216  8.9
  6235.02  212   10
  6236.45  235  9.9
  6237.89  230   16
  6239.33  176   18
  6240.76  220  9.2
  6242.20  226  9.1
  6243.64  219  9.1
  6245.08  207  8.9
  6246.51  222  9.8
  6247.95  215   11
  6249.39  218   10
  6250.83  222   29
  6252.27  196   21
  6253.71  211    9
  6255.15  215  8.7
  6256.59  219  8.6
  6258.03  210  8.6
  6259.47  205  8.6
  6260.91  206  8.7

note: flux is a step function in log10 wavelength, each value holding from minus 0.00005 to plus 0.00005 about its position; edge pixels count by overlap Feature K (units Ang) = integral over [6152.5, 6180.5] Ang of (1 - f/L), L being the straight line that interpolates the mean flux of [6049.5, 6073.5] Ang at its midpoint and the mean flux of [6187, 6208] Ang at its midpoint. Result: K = 1.2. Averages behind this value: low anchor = 243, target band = 223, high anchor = 230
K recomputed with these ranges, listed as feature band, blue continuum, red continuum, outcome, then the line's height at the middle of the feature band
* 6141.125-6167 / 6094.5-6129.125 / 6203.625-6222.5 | 0.3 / 231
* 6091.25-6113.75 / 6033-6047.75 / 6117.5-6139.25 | 0.5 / 241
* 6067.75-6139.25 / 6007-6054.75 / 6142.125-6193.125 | -2.1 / 234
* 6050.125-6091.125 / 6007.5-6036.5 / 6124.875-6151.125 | -1.5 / 238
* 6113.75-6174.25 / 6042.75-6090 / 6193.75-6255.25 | 0.8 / 233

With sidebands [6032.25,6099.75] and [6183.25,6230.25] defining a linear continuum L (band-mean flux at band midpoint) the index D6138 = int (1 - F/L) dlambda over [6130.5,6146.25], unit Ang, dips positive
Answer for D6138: -0.1 Ang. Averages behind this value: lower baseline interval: 246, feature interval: 238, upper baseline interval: 228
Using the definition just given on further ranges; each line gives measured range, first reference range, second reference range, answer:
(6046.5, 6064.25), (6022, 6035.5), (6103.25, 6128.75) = -0.51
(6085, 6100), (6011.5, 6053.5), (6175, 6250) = -0.74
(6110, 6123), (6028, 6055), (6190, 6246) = 0.06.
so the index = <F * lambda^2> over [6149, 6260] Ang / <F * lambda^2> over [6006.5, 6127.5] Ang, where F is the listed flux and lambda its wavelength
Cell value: 0.97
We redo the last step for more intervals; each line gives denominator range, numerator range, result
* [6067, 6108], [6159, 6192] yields 0.95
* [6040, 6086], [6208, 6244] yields 0.94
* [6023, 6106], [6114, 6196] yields 0.98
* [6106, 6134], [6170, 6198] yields 0.99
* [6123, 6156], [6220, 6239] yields 0.96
